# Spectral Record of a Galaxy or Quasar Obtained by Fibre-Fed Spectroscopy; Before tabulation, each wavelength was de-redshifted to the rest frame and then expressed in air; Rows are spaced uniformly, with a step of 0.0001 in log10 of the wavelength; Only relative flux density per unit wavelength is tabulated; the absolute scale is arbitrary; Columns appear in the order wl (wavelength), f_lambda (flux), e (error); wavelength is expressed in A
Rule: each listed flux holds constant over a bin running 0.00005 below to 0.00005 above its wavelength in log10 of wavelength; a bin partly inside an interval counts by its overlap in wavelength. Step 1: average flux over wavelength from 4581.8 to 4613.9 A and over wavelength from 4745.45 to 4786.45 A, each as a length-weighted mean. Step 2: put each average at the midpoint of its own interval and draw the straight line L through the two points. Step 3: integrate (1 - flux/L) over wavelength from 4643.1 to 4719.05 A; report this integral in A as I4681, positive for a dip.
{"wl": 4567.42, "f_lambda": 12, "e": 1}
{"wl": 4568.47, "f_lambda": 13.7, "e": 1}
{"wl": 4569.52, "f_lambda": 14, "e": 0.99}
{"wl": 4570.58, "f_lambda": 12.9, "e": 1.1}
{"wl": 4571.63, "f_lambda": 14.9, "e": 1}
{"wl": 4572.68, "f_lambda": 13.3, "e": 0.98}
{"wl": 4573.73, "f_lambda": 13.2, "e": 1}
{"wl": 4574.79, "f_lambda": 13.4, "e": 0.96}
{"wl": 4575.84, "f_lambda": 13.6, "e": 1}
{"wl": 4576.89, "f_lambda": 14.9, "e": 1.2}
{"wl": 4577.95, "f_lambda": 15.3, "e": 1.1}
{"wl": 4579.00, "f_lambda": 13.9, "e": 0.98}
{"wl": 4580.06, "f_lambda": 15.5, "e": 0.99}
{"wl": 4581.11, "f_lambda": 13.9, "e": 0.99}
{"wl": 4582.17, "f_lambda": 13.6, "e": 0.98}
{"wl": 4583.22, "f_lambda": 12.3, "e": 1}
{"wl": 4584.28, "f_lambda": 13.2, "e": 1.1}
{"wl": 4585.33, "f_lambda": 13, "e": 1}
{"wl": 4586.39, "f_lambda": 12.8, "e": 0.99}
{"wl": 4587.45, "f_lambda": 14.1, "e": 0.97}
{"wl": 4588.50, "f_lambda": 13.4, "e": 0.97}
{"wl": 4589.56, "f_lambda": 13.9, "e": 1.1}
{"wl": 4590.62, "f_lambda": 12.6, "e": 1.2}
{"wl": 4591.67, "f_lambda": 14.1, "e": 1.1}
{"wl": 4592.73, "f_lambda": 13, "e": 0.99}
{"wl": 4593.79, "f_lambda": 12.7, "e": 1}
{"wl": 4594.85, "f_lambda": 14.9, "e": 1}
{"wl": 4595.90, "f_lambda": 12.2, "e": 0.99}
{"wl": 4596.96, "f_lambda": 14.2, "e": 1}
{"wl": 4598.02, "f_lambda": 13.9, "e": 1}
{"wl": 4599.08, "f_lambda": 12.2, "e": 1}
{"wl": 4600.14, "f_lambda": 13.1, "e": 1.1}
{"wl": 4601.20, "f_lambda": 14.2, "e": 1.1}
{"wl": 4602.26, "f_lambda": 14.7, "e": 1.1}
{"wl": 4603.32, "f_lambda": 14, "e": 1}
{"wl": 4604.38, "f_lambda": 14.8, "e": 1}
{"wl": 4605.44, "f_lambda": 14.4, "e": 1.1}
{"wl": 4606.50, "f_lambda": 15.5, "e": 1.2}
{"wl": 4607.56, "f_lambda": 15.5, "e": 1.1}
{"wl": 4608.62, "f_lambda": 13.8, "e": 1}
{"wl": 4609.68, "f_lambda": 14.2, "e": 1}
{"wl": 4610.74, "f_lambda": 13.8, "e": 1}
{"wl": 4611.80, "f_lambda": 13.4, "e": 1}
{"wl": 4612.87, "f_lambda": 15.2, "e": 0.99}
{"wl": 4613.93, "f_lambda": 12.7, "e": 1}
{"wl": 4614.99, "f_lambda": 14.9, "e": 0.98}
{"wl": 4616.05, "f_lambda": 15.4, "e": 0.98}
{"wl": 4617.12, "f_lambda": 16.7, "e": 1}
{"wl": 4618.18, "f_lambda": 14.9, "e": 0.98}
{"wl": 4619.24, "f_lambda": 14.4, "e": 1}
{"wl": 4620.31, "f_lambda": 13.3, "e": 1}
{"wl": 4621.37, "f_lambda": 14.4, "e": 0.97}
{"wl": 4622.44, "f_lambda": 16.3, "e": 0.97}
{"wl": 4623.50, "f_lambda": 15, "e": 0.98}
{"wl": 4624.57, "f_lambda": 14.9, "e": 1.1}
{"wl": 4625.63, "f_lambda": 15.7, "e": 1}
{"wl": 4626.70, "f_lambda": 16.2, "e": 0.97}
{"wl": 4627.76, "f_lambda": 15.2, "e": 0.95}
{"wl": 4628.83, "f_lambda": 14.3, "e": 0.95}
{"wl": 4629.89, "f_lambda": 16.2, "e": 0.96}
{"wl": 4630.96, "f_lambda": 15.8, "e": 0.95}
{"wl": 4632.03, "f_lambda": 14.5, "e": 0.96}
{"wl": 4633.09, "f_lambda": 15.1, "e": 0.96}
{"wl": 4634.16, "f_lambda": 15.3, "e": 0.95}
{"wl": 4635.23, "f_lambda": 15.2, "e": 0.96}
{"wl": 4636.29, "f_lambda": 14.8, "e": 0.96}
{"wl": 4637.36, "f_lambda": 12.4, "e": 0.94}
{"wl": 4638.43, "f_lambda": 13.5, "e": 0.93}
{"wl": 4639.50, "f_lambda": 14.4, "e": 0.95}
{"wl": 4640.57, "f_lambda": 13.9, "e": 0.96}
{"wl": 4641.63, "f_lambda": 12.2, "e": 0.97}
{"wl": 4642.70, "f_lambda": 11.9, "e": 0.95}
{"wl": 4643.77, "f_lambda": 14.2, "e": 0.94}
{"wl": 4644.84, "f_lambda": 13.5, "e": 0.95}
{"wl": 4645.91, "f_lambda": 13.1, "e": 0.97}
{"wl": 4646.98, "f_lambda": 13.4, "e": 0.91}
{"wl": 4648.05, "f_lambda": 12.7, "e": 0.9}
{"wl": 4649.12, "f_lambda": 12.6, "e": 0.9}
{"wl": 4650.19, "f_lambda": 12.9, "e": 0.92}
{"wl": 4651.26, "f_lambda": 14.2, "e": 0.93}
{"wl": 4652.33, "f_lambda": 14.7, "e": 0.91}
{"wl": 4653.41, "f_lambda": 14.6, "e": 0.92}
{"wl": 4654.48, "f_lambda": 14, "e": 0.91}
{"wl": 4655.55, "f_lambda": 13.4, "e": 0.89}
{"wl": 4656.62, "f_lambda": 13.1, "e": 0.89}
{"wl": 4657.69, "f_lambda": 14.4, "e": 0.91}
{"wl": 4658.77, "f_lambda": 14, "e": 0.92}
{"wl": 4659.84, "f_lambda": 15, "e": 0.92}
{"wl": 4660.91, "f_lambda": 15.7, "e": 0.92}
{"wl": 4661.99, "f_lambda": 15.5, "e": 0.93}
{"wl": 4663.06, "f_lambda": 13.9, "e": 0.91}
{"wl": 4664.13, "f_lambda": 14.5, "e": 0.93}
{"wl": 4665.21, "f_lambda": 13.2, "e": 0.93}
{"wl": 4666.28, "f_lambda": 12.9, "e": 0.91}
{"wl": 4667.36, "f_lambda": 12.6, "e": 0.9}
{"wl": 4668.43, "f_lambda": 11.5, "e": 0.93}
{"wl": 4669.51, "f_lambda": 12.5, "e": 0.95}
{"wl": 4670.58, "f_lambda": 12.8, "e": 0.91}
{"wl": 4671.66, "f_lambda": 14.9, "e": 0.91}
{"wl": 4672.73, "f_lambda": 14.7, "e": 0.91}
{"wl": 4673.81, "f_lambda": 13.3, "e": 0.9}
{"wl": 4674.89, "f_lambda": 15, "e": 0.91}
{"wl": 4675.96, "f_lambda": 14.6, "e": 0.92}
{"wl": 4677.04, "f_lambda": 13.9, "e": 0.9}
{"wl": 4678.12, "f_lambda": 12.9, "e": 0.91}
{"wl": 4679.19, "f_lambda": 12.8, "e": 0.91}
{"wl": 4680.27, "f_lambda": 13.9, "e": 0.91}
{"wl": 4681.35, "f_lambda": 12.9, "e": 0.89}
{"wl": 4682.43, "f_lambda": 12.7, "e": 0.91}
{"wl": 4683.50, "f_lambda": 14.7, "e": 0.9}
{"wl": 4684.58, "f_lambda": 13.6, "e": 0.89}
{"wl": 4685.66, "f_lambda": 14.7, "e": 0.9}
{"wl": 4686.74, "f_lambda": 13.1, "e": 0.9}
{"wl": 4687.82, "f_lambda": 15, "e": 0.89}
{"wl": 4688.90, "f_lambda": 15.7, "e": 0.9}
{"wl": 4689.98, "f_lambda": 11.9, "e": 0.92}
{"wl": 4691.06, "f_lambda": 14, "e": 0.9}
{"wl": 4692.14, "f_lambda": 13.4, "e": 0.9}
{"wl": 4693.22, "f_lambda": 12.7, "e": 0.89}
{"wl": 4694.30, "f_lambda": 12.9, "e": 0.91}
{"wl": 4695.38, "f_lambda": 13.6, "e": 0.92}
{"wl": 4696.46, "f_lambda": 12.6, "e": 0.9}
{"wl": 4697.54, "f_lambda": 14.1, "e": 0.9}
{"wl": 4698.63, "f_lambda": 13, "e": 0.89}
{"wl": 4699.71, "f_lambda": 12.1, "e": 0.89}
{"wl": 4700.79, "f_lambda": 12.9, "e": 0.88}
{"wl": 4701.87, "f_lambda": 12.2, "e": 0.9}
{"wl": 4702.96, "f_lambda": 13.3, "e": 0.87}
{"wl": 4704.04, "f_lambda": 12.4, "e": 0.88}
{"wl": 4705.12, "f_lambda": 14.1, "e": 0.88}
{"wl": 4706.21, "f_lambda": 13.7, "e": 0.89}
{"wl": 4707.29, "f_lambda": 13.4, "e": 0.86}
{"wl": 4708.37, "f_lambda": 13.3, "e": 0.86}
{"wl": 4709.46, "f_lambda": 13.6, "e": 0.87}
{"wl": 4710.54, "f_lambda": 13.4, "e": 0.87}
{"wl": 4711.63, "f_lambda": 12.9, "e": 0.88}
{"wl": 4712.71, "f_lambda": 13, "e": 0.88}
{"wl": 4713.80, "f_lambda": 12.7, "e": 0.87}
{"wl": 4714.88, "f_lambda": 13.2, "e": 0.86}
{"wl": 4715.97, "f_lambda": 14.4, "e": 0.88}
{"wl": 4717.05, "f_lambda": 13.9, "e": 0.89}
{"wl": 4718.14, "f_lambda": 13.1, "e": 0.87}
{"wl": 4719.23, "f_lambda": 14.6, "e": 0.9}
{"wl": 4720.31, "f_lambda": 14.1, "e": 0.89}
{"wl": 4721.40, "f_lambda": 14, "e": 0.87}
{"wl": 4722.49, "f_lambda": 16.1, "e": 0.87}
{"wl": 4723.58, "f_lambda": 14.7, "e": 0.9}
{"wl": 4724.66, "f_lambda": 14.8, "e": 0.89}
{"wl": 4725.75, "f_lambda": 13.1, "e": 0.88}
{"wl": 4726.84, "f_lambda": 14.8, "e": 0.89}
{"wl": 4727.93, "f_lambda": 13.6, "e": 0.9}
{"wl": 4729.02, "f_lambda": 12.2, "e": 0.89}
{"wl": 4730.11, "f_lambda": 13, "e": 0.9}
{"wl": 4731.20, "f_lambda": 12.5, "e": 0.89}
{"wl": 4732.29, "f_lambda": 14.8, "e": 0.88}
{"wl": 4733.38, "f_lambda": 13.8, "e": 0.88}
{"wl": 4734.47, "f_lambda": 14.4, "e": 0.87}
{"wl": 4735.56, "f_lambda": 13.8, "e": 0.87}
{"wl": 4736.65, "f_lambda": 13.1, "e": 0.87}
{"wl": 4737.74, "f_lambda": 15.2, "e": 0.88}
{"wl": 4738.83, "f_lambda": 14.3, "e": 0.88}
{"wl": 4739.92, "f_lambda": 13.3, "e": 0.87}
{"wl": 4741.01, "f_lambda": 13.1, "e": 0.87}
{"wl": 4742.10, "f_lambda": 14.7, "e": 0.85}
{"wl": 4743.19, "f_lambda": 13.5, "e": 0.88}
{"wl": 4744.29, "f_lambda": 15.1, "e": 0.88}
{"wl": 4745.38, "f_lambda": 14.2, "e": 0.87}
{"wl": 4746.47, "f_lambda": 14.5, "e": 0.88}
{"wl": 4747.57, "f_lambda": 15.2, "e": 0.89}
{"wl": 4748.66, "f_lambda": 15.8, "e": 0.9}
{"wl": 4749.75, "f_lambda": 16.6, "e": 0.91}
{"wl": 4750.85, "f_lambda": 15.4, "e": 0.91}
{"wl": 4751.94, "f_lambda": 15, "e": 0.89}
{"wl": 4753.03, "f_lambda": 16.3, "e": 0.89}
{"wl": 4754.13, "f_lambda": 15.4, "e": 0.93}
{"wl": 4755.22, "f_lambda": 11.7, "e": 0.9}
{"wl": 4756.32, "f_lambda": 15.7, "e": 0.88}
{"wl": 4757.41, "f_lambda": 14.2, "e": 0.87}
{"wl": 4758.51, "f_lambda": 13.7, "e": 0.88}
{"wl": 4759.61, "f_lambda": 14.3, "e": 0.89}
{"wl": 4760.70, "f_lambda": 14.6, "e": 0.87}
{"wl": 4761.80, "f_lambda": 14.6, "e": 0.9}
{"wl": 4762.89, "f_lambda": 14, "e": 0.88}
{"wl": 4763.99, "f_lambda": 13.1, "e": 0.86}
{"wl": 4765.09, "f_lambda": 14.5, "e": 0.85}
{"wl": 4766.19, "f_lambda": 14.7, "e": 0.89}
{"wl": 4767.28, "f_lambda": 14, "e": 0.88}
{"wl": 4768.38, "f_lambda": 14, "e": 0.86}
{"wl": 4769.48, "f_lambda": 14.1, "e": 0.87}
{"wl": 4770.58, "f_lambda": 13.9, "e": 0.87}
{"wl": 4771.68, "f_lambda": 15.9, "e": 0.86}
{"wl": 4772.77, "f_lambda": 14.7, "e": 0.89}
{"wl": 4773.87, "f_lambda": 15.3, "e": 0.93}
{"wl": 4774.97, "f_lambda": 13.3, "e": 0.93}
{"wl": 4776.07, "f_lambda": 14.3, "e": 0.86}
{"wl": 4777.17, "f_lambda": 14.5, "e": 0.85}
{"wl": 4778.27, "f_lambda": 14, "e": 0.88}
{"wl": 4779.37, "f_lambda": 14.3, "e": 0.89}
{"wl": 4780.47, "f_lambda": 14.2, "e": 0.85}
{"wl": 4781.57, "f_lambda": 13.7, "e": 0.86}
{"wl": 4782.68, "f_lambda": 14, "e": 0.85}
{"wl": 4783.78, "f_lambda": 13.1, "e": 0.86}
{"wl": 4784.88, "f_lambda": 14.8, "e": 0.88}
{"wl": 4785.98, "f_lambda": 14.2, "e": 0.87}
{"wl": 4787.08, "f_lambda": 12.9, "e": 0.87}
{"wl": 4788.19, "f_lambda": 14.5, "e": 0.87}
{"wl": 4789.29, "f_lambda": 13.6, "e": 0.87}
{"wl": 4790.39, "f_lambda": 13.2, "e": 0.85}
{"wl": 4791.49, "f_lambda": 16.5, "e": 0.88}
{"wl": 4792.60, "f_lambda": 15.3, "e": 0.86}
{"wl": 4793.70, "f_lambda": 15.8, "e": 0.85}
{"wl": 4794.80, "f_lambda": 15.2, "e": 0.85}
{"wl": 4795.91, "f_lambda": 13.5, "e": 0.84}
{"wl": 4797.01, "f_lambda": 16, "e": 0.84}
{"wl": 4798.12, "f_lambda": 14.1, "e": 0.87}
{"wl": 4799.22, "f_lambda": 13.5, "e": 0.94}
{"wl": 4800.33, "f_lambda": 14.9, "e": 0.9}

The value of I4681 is 2.9 A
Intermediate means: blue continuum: 13.7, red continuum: 14.5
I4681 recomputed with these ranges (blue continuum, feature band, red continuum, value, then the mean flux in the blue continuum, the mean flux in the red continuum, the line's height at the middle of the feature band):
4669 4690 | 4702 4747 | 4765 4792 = 0.8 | 13.8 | 14.2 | 14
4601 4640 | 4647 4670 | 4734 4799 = 1.5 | 14.7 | 14.4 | 14.7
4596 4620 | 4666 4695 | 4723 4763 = 1.5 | 14.3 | 14.3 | 14.3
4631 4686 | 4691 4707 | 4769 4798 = 1.0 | 13.8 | 14.4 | 14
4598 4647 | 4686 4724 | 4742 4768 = 2.6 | 14.4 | 14.6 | 14.5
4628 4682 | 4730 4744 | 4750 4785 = 0.4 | 13.9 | 14.4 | 14.2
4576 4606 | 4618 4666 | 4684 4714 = -2.5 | 13.7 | 13.3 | 13.6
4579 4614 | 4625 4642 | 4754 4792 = -1.0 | 13.8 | 14.2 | 13.9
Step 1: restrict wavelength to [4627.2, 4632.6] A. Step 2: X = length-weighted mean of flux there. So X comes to 15.2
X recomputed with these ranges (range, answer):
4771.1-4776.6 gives 14.7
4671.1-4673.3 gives 14.7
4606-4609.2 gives 14.9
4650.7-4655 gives 14.4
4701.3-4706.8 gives 13.1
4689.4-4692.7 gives 13.1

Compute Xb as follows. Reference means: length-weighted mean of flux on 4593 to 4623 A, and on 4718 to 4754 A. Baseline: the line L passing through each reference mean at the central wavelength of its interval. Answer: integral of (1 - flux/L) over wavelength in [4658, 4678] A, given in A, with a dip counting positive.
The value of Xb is 0.6 A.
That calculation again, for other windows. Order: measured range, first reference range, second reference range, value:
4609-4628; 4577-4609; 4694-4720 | -1.5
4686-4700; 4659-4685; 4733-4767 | 0.5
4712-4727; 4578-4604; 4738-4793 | 0.2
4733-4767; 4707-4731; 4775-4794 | -1.2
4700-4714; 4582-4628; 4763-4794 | 1.1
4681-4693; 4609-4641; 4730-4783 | 0.6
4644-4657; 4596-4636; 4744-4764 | 1.0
